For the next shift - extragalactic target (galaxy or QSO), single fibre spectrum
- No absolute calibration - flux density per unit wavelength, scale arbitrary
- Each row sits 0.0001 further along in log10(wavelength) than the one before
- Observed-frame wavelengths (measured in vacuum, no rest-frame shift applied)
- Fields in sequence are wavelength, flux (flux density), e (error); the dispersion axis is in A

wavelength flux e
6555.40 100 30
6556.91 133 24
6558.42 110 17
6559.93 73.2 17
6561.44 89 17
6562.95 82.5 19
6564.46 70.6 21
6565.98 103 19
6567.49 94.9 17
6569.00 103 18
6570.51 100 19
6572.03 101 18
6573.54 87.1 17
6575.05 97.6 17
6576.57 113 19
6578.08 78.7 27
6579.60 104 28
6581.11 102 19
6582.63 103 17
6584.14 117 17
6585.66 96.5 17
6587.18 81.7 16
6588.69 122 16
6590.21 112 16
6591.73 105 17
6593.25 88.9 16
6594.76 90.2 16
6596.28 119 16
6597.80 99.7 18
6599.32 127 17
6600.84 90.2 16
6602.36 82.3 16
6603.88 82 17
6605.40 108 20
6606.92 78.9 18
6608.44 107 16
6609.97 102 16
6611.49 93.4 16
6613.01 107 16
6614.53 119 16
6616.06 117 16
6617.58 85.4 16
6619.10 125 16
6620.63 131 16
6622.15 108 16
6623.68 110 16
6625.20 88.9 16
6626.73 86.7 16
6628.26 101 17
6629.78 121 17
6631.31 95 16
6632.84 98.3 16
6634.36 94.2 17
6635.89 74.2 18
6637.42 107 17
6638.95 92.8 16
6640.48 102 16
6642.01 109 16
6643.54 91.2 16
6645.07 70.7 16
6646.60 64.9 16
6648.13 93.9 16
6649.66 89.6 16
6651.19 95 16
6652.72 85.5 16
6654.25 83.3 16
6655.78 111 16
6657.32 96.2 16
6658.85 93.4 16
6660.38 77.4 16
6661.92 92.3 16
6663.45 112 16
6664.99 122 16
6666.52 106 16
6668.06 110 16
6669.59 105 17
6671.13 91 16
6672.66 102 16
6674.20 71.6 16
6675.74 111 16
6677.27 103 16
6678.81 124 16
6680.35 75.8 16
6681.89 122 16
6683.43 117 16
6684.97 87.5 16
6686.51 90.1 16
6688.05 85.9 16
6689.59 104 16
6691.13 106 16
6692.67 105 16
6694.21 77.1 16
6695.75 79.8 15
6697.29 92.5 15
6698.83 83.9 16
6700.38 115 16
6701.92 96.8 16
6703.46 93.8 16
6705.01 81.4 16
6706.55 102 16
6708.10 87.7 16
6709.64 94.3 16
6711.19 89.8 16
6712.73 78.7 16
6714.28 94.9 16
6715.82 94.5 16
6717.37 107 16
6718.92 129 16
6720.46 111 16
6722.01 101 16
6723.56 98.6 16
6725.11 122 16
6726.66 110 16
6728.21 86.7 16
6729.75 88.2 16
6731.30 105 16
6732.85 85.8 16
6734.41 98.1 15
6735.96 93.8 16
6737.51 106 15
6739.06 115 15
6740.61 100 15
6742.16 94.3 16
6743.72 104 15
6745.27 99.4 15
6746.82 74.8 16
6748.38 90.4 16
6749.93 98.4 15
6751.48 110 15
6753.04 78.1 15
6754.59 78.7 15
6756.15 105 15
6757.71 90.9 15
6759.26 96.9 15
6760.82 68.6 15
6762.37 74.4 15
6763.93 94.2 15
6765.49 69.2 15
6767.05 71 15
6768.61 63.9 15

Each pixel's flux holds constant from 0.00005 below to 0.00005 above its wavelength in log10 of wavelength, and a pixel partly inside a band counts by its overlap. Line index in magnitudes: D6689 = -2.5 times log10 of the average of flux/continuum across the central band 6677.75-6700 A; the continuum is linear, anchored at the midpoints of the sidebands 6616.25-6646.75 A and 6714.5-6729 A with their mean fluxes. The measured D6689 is 0.072 mag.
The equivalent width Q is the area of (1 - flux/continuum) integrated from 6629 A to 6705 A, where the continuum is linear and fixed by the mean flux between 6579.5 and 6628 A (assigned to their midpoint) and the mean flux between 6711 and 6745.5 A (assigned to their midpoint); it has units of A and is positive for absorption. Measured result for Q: 4.0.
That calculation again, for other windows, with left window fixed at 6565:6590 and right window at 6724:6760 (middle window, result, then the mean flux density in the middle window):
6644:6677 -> 1.36 A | 94.6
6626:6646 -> 0.76 A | 95.4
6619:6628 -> -0.66 A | 107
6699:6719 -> 0.39 A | 95.8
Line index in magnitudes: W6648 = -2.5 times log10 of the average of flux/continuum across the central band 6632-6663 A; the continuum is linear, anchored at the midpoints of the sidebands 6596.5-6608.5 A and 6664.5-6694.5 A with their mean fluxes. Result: 0.09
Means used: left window 97.3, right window 101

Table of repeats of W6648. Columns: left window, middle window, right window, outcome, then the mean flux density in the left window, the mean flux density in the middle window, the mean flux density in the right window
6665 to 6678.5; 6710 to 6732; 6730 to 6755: -0.04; 102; 101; 95.8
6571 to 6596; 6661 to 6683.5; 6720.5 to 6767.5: -0.07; 100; 104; 94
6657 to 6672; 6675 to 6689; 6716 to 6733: 0.00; 101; 102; 104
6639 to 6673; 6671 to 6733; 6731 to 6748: -0.01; 95.5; 97.8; 97.4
